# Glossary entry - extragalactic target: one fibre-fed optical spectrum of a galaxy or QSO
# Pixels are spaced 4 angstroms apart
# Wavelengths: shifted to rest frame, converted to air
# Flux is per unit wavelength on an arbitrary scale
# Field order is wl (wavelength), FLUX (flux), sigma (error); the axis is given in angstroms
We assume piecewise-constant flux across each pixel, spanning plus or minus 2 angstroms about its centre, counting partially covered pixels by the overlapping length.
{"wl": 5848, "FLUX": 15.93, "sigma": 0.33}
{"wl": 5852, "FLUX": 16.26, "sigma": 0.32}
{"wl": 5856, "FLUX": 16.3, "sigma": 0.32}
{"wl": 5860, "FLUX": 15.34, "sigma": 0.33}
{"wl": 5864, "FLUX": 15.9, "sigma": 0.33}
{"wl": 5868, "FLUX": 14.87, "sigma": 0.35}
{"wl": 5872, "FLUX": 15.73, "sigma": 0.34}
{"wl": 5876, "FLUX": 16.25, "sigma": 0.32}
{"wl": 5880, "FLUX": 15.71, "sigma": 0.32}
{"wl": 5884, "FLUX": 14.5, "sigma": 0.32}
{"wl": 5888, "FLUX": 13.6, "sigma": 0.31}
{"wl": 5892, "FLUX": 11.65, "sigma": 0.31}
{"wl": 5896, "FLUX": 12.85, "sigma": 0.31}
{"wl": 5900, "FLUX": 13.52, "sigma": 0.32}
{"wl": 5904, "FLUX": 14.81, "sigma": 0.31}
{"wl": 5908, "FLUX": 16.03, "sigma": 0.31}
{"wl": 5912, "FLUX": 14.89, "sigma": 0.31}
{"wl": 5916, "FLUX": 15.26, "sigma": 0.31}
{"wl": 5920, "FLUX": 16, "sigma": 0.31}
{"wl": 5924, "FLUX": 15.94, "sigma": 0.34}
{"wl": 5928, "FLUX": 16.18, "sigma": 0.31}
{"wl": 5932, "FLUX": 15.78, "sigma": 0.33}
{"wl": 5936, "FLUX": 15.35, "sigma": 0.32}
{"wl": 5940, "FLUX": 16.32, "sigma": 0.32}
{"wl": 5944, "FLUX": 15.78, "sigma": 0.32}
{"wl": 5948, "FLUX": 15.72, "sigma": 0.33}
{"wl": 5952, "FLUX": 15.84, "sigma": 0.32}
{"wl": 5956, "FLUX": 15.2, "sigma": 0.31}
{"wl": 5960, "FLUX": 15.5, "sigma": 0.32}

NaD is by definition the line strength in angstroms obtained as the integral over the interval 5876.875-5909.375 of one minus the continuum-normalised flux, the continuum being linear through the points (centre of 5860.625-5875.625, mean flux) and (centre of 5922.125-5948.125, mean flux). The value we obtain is 3.23 angstroms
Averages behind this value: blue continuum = 15.6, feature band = 14.1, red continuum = 15.9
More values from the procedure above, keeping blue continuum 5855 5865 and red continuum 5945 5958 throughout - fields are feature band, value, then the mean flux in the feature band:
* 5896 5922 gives 1.3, 14.9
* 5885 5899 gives 2.5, 12.9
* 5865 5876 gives 0.2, 15.5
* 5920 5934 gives -0.3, 16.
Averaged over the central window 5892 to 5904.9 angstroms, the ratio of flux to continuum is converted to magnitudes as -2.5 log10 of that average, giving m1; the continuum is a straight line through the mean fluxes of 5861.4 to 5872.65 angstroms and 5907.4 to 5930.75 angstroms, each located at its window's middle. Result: 0.17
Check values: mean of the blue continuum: 15.5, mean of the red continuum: 15.7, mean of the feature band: 13.3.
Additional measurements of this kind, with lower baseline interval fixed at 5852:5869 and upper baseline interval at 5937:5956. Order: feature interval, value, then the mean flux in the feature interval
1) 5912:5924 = 0.015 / 15.6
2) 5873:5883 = -0.005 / 15.8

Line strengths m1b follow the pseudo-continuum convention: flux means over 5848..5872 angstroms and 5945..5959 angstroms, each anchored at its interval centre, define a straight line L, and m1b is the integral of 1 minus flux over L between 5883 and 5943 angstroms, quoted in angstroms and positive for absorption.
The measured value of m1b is 3.0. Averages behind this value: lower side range 15.8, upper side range 15.6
